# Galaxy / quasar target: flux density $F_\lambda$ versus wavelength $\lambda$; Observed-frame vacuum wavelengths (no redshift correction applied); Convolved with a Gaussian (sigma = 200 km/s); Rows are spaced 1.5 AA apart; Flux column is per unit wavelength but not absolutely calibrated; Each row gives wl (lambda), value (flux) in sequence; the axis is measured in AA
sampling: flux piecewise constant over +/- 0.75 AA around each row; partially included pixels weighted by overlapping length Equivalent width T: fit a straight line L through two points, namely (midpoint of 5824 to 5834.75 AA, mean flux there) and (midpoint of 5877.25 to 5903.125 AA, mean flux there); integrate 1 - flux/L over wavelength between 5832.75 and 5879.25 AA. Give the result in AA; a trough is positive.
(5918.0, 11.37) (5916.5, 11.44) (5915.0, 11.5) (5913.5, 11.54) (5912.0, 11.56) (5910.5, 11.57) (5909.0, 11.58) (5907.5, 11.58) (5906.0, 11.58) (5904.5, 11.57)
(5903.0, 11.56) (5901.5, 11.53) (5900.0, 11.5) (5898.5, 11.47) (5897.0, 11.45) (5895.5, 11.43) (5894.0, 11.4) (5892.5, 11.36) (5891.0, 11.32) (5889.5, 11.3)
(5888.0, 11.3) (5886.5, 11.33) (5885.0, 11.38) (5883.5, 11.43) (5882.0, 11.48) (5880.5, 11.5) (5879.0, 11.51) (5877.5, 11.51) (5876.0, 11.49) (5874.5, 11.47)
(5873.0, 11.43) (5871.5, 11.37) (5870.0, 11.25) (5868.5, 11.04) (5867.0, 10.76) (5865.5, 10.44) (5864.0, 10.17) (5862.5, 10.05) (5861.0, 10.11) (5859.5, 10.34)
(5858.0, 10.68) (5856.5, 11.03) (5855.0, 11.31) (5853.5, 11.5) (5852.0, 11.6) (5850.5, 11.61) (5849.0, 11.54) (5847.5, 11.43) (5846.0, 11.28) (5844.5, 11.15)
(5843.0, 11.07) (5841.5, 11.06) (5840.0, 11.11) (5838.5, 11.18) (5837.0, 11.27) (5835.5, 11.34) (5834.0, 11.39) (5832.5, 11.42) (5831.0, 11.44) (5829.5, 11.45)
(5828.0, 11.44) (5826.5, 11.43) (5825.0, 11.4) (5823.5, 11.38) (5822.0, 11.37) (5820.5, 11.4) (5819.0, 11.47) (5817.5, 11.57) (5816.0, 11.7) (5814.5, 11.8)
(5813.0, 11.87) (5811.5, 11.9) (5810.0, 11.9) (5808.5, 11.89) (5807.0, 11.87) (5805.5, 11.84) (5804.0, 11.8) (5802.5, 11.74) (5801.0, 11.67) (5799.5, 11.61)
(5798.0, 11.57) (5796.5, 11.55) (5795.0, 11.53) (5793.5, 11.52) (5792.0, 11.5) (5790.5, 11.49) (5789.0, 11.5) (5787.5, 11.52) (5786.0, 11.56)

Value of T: 1.3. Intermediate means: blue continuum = 11.4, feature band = 11.1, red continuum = 11.4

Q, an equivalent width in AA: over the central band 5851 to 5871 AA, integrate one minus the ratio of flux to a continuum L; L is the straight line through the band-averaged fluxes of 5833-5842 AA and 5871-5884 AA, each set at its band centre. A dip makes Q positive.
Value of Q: 1.0 AA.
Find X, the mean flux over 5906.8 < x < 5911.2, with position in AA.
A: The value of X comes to 11.6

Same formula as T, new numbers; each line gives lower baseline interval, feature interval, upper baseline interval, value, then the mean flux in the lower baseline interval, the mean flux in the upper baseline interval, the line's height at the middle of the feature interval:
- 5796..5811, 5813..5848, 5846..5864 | -0.1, 11.7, 11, 11.4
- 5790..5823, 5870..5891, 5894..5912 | 0.3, 11.7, 11.5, 11.6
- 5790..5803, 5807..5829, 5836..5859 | -0.3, 11.6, 11.2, 11.4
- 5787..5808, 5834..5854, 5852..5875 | -0.4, 11.6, 10.9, 11.1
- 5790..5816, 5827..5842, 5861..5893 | 0.2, 11.7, 11.2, 11.5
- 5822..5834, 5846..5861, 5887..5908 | 0.3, 11.4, 11.5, 11.4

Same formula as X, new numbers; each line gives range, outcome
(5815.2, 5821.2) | 11.5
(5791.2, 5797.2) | 11.5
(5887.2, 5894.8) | 11.3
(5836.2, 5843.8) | 11.1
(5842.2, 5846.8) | 11.2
